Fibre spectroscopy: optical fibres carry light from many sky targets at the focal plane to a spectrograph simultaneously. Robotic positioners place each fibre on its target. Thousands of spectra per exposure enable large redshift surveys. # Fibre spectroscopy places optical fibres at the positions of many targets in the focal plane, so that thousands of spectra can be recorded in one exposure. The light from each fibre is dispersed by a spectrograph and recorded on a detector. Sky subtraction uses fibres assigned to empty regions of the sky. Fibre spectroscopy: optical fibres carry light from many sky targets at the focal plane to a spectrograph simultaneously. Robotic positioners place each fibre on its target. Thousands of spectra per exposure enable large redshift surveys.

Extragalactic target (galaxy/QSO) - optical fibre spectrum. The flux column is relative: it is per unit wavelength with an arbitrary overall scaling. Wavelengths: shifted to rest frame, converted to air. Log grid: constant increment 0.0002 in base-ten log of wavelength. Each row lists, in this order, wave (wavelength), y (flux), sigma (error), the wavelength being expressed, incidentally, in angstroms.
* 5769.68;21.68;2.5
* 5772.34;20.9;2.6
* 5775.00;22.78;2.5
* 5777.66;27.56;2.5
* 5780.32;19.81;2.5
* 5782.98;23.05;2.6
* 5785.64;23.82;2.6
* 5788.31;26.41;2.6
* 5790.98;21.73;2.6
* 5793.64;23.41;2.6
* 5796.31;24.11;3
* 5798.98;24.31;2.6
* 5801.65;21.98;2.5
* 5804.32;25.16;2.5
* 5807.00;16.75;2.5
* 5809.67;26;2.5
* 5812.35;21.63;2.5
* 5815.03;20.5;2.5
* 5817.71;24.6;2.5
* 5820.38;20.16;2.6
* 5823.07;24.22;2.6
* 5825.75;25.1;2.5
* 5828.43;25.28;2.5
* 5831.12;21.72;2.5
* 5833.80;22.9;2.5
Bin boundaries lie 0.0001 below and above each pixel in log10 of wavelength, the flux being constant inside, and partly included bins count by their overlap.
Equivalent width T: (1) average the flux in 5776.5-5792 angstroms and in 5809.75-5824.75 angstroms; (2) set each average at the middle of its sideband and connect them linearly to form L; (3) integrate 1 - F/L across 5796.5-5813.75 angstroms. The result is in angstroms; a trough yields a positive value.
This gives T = 0.2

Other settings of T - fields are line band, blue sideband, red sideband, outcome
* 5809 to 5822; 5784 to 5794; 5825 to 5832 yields 0.85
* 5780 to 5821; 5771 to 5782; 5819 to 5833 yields 0.34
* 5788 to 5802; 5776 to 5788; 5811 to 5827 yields -0.10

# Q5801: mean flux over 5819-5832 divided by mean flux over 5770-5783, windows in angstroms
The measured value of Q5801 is 1.0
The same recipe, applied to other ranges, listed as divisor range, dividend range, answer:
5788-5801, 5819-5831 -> 0.99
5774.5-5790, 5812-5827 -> 0.95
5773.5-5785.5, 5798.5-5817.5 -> 0.96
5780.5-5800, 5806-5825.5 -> 0.94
